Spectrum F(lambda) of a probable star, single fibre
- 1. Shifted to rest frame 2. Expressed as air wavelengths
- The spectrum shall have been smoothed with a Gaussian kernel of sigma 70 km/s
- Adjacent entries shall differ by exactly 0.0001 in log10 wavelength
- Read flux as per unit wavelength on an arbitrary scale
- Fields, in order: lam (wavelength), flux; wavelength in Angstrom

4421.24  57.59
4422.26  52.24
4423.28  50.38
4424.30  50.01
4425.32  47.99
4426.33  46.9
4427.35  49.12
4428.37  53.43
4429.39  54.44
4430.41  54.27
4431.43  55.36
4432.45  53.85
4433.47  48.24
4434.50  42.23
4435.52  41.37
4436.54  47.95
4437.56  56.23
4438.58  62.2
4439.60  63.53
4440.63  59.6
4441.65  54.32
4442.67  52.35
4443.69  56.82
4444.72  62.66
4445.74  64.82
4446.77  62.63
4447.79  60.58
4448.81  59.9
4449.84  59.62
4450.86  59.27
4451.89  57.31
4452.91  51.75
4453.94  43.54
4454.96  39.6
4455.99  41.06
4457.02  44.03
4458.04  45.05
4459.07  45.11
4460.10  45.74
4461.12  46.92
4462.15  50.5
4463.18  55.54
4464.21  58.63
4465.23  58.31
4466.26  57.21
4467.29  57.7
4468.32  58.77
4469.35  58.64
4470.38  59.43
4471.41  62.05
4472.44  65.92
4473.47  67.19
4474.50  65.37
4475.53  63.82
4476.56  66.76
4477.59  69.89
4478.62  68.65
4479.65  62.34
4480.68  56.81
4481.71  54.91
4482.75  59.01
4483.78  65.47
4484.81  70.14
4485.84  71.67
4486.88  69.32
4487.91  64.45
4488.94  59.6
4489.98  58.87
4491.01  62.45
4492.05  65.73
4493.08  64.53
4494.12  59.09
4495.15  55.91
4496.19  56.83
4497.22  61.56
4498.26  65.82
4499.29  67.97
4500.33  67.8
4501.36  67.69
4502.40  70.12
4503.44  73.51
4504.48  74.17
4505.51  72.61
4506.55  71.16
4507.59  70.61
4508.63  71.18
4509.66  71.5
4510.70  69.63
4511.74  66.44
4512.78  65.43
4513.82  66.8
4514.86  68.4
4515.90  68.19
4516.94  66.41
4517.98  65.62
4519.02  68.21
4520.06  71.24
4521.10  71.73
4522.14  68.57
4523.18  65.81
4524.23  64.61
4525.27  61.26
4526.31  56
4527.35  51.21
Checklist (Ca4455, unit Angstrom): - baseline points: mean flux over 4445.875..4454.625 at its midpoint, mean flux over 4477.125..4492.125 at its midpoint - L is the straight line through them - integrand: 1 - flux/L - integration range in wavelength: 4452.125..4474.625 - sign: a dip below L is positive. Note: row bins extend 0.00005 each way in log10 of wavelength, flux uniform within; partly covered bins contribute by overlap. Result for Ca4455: 2.36 Angstrom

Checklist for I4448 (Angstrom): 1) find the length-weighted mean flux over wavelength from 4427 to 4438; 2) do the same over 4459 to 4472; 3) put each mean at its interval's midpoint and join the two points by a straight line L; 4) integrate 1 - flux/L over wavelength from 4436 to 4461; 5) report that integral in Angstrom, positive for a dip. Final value -0.5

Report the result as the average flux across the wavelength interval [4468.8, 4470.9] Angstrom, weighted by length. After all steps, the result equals 59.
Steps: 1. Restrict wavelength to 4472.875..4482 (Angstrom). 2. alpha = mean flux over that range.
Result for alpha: 64.3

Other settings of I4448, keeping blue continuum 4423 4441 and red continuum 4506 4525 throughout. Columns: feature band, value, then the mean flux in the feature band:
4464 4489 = -0.9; 63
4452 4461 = 1.8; 45.2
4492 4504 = 0.0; 64.7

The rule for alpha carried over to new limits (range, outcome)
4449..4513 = 61.1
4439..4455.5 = 56.8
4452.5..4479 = 55.6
